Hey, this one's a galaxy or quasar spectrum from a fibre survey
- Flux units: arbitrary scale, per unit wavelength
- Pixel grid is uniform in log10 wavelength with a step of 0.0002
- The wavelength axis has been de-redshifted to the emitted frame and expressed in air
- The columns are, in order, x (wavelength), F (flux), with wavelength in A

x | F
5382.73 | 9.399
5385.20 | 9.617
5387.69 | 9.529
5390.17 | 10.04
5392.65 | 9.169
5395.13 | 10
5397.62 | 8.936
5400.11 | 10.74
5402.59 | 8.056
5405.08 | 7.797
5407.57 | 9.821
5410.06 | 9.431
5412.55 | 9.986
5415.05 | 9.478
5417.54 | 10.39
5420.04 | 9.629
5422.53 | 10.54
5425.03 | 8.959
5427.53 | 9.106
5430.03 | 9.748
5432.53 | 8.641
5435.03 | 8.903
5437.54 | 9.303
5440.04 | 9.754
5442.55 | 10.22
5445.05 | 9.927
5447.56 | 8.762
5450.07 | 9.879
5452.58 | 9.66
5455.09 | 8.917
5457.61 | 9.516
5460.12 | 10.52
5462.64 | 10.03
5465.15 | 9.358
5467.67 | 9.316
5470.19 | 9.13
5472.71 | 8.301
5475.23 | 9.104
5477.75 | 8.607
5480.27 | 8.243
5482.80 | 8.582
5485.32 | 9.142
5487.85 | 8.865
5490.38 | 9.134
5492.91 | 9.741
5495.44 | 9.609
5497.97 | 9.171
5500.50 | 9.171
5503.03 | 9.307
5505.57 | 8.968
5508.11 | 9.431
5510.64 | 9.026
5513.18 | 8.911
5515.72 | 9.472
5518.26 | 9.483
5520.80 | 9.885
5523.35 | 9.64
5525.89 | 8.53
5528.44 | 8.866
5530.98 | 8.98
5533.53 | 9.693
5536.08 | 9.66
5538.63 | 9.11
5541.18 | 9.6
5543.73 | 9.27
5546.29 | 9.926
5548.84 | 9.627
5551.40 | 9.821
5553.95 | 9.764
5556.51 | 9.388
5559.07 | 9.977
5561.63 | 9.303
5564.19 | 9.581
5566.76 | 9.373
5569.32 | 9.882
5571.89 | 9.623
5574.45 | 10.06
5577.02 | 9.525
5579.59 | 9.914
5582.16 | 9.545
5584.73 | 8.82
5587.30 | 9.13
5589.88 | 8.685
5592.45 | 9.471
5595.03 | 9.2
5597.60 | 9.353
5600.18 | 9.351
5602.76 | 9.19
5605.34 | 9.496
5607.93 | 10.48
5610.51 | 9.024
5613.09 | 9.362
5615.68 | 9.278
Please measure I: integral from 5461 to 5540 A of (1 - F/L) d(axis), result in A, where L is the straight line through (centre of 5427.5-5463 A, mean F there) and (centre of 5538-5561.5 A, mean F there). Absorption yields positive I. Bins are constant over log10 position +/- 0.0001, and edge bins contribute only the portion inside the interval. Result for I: 3.2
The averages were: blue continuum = 9.53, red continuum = 9.61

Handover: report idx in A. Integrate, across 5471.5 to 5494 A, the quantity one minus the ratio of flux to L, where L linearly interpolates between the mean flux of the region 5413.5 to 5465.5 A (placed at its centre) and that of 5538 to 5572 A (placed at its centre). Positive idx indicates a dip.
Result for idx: 1.7 A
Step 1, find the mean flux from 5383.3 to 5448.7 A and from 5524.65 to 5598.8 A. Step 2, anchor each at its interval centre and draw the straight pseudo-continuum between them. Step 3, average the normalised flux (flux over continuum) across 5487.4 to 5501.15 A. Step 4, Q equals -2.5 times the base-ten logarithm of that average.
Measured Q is 0.017 mag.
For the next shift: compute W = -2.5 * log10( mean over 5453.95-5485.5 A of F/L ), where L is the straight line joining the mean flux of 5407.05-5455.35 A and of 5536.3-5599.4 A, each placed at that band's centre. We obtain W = 0.05 mag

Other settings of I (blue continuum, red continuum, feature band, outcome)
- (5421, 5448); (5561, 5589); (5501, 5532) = 0.9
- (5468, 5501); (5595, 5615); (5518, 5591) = -1.7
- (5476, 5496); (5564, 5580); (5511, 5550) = -0.1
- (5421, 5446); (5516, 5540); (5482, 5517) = 0.7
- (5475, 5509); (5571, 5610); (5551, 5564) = -0.4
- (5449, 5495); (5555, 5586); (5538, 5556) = -0.2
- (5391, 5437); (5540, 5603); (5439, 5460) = -0.4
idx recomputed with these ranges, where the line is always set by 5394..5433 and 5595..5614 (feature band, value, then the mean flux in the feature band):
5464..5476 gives 0.5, 9.03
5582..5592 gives 0.5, 9.03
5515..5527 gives 0.1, 9.41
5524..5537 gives 0.4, 9.16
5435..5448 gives -0.2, 9.58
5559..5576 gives -0.4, 9.66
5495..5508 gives 0.3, 9.24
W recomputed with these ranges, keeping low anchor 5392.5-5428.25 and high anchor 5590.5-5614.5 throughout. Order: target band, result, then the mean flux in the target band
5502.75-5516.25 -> 0.03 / 9.16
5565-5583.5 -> -0.03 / 9.7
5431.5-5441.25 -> 0.04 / 9.16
